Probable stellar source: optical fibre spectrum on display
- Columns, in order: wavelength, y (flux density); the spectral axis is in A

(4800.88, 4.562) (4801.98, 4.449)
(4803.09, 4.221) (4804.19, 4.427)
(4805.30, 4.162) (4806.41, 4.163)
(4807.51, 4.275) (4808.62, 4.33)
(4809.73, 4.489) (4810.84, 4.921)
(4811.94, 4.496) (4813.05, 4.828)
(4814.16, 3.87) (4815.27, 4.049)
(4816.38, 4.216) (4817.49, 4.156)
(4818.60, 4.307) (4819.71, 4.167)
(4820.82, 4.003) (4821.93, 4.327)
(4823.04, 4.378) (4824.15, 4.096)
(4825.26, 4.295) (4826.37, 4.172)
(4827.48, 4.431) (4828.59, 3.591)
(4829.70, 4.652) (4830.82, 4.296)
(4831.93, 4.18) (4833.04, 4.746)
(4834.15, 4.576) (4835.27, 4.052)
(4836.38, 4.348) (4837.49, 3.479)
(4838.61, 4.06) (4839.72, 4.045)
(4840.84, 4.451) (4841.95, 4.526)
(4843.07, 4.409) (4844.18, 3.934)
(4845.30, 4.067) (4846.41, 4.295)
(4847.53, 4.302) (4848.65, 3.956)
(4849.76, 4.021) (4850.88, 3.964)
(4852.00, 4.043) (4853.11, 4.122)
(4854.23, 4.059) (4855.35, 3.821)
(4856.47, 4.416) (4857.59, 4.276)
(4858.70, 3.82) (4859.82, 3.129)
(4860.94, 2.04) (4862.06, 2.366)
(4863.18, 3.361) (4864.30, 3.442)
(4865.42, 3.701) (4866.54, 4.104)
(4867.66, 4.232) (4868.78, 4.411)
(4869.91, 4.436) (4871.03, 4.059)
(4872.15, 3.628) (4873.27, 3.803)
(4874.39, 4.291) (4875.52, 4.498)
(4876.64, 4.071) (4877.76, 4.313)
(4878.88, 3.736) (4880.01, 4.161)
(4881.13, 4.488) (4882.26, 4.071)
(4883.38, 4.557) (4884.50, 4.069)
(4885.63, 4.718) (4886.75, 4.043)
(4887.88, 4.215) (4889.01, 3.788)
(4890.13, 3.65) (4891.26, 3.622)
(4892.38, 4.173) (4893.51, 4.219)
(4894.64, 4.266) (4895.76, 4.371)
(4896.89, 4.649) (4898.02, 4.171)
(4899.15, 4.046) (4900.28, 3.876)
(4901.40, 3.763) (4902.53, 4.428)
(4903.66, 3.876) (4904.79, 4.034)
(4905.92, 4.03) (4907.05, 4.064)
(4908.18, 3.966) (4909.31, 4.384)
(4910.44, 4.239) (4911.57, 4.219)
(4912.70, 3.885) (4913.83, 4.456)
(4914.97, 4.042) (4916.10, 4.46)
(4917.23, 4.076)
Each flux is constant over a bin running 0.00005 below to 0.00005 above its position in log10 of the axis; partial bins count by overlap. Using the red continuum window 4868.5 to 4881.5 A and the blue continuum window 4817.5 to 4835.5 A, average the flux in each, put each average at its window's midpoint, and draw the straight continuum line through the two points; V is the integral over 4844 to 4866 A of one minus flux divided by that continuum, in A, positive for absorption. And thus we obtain 2.3 A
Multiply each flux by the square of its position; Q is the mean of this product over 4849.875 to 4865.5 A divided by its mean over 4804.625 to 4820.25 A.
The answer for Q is 0.9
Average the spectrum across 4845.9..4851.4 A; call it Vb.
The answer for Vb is 4.1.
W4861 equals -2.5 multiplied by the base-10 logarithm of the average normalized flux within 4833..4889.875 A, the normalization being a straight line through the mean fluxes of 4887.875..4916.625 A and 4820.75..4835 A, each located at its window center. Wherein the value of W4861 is 0.05 mag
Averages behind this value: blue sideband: 4.29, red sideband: 4.11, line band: 4.02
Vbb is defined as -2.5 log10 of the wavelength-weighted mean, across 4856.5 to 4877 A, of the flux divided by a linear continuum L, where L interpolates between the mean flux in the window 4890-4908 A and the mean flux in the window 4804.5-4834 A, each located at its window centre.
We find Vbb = 0.11 mag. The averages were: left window 4.3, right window 4.09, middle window 3.77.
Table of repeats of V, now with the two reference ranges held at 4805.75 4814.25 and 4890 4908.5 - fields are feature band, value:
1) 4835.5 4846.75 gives 0.4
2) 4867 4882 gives 0.1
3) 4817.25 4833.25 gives 0.5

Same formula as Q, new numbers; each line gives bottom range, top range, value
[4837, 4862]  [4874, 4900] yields 1.08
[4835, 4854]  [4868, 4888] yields 1.03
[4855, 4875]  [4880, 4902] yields 1.12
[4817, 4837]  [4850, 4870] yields 0.89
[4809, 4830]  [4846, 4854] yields 0.97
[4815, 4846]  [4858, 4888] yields 0.95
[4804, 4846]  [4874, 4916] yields 1.00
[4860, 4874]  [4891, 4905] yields 1.15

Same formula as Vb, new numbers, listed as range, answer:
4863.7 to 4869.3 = 3.97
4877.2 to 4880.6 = 4.08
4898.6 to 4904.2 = 4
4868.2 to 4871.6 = 4.29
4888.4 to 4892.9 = 3.81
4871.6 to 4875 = 3.91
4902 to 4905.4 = 4.11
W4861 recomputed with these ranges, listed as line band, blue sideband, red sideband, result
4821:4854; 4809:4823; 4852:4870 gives -0.04 mag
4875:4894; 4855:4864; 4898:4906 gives -0.11 mag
